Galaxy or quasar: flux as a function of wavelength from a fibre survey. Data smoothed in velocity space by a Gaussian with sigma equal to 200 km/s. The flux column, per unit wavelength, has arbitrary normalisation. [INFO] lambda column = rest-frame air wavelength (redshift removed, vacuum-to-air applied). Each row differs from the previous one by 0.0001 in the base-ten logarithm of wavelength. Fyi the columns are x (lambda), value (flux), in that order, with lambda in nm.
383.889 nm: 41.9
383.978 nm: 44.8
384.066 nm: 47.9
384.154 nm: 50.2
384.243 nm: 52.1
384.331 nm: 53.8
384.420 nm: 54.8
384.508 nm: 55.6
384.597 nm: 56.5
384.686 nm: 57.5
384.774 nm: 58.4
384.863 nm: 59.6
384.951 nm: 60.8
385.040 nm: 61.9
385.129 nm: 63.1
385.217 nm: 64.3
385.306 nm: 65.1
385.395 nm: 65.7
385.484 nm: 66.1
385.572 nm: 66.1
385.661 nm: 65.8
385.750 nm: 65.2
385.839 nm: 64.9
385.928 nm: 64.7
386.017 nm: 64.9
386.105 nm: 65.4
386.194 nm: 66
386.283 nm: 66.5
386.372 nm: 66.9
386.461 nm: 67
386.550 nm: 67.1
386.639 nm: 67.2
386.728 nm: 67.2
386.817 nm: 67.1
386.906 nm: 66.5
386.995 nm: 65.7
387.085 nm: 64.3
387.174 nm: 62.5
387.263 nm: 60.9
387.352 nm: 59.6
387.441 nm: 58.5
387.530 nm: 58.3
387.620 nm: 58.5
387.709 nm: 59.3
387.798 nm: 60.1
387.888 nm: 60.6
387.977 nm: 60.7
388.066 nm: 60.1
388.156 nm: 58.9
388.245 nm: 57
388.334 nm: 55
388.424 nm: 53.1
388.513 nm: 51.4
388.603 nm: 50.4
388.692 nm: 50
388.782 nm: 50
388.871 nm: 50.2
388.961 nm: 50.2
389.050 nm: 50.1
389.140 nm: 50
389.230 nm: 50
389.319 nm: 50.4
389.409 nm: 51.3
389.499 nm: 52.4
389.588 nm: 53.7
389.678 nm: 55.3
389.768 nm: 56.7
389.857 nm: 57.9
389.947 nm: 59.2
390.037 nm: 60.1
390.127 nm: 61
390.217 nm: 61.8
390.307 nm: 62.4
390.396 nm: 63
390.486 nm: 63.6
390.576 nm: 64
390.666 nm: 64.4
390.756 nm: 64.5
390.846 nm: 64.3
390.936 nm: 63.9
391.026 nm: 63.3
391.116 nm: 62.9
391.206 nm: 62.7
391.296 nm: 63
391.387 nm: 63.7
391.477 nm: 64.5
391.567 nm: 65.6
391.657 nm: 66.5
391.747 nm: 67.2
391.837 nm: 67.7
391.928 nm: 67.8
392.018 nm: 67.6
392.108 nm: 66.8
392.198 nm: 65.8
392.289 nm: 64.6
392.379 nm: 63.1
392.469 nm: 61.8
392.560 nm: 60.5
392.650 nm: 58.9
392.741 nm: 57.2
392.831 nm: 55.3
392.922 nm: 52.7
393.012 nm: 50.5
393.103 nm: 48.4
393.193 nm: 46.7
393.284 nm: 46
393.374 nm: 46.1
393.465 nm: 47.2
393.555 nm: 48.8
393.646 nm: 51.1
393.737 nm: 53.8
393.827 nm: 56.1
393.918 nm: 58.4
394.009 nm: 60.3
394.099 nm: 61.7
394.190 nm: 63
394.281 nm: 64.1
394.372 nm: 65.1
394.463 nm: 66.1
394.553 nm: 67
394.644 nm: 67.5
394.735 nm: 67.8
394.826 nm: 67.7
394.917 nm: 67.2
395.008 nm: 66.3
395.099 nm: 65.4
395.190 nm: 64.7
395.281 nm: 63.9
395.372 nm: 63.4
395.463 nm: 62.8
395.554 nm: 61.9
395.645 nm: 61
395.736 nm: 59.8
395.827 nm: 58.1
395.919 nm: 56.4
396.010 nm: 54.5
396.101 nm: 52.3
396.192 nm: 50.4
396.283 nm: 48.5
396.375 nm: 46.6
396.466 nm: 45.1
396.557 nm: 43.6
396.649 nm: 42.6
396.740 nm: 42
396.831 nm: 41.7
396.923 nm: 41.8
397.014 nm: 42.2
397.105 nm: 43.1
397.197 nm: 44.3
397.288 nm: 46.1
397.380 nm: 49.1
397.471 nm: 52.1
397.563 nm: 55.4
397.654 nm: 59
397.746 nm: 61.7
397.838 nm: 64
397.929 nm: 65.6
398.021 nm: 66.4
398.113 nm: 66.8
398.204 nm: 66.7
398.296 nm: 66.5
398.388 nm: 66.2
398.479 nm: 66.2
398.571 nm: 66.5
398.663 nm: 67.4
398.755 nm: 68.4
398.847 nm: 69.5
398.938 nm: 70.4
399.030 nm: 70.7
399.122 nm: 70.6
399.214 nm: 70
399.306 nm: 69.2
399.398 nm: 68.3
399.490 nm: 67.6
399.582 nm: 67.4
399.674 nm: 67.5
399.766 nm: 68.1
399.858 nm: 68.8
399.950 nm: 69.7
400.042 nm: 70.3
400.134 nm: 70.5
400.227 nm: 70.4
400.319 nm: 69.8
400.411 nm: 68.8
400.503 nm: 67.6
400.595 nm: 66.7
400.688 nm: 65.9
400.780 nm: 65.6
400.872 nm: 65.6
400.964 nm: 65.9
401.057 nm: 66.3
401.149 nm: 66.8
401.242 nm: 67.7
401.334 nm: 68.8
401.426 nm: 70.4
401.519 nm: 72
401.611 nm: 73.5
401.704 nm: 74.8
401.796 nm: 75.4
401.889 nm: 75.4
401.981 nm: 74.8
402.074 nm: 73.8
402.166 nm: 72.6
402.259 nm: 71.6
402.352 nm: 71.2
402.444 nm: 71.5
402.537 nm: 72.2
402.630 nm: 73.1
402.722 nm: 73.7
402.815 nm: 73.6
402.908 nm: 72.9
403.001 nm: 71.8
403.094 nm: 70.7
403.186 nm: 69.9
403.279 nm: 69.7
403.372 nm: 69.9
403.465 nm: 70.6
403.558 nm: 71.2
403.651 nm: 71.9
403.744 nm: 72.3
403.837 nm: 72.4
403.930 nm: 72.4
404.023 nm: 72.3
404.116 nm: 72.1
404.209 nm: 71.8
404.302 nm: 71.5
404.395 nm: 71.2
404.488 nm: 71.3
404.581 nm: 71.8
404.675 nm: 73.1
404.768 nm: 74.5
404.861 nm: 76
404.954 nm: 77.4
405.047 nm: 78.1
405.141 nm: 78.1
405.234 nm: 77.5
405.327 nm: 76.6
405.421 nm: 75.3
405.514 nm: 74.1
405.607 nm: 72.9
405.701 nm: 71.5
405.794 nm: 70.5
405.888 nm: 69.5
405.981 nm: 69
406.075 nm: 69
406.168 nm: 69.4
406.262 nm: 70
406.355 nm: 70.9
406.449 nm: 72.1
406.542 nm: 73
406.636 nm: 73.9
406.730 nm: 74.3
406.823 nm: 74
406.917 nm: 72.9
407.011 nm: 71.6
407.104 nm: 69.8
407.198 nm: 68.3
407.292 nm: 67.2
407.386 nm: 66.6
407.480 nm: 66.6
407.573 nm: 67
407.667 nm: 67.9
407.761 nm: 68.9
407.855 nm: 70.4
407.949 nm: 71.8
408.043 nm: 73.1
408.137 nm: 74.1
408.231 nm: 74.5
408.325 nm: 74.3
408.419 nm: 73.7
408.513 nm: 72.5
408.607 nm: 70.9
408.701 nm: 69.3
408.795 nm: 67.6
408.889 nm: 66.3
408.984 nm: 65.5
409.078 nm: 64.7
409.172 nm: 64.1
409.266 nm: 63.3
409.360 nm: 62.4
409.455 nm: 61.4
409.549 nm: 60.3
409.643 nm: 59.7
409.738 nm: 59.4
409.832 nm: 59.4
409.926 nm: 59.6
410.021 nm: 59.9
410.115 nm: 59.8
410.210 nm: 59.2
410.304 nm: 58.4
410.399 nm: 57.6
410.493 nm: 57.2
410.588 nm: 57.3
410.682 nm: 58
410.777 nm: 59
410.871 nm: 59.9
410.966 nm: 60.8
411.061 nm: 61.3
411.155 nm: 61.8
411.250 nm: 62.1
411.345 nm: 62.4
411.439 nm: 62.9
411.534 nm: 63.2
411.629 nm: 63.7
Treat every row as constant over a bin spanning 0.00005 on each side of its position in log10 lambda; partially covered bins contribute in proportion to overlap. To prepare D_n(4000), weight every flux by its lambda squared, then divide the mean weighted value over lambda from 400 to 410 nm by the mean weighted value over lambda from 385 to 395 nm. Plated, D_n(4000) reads 1.26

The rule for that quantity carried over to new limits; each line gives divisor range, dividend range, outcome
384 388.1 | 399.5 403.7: 1.23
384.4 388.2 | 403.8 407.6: 1.27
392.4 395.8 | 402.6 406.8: 1.29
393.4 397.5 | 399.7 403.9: 1.31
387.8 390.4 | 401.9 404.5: 1.40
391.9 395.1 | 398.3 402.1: 1.20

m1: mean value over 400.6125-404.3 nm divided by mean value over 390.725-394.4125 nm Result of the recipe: 1.2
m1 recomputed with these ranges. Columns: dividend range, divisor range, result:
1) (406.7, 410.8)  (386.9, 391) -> 1.14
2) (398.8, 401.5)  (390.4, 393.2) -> 1.10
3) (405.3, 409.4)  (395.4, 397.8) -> 1.38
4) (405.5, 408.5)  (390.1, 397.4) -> 1.22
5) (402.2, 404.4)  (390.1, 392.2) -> 1.11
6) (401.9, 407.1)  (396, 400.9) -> 1.20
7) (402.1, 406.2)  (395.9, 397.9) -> 1.47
